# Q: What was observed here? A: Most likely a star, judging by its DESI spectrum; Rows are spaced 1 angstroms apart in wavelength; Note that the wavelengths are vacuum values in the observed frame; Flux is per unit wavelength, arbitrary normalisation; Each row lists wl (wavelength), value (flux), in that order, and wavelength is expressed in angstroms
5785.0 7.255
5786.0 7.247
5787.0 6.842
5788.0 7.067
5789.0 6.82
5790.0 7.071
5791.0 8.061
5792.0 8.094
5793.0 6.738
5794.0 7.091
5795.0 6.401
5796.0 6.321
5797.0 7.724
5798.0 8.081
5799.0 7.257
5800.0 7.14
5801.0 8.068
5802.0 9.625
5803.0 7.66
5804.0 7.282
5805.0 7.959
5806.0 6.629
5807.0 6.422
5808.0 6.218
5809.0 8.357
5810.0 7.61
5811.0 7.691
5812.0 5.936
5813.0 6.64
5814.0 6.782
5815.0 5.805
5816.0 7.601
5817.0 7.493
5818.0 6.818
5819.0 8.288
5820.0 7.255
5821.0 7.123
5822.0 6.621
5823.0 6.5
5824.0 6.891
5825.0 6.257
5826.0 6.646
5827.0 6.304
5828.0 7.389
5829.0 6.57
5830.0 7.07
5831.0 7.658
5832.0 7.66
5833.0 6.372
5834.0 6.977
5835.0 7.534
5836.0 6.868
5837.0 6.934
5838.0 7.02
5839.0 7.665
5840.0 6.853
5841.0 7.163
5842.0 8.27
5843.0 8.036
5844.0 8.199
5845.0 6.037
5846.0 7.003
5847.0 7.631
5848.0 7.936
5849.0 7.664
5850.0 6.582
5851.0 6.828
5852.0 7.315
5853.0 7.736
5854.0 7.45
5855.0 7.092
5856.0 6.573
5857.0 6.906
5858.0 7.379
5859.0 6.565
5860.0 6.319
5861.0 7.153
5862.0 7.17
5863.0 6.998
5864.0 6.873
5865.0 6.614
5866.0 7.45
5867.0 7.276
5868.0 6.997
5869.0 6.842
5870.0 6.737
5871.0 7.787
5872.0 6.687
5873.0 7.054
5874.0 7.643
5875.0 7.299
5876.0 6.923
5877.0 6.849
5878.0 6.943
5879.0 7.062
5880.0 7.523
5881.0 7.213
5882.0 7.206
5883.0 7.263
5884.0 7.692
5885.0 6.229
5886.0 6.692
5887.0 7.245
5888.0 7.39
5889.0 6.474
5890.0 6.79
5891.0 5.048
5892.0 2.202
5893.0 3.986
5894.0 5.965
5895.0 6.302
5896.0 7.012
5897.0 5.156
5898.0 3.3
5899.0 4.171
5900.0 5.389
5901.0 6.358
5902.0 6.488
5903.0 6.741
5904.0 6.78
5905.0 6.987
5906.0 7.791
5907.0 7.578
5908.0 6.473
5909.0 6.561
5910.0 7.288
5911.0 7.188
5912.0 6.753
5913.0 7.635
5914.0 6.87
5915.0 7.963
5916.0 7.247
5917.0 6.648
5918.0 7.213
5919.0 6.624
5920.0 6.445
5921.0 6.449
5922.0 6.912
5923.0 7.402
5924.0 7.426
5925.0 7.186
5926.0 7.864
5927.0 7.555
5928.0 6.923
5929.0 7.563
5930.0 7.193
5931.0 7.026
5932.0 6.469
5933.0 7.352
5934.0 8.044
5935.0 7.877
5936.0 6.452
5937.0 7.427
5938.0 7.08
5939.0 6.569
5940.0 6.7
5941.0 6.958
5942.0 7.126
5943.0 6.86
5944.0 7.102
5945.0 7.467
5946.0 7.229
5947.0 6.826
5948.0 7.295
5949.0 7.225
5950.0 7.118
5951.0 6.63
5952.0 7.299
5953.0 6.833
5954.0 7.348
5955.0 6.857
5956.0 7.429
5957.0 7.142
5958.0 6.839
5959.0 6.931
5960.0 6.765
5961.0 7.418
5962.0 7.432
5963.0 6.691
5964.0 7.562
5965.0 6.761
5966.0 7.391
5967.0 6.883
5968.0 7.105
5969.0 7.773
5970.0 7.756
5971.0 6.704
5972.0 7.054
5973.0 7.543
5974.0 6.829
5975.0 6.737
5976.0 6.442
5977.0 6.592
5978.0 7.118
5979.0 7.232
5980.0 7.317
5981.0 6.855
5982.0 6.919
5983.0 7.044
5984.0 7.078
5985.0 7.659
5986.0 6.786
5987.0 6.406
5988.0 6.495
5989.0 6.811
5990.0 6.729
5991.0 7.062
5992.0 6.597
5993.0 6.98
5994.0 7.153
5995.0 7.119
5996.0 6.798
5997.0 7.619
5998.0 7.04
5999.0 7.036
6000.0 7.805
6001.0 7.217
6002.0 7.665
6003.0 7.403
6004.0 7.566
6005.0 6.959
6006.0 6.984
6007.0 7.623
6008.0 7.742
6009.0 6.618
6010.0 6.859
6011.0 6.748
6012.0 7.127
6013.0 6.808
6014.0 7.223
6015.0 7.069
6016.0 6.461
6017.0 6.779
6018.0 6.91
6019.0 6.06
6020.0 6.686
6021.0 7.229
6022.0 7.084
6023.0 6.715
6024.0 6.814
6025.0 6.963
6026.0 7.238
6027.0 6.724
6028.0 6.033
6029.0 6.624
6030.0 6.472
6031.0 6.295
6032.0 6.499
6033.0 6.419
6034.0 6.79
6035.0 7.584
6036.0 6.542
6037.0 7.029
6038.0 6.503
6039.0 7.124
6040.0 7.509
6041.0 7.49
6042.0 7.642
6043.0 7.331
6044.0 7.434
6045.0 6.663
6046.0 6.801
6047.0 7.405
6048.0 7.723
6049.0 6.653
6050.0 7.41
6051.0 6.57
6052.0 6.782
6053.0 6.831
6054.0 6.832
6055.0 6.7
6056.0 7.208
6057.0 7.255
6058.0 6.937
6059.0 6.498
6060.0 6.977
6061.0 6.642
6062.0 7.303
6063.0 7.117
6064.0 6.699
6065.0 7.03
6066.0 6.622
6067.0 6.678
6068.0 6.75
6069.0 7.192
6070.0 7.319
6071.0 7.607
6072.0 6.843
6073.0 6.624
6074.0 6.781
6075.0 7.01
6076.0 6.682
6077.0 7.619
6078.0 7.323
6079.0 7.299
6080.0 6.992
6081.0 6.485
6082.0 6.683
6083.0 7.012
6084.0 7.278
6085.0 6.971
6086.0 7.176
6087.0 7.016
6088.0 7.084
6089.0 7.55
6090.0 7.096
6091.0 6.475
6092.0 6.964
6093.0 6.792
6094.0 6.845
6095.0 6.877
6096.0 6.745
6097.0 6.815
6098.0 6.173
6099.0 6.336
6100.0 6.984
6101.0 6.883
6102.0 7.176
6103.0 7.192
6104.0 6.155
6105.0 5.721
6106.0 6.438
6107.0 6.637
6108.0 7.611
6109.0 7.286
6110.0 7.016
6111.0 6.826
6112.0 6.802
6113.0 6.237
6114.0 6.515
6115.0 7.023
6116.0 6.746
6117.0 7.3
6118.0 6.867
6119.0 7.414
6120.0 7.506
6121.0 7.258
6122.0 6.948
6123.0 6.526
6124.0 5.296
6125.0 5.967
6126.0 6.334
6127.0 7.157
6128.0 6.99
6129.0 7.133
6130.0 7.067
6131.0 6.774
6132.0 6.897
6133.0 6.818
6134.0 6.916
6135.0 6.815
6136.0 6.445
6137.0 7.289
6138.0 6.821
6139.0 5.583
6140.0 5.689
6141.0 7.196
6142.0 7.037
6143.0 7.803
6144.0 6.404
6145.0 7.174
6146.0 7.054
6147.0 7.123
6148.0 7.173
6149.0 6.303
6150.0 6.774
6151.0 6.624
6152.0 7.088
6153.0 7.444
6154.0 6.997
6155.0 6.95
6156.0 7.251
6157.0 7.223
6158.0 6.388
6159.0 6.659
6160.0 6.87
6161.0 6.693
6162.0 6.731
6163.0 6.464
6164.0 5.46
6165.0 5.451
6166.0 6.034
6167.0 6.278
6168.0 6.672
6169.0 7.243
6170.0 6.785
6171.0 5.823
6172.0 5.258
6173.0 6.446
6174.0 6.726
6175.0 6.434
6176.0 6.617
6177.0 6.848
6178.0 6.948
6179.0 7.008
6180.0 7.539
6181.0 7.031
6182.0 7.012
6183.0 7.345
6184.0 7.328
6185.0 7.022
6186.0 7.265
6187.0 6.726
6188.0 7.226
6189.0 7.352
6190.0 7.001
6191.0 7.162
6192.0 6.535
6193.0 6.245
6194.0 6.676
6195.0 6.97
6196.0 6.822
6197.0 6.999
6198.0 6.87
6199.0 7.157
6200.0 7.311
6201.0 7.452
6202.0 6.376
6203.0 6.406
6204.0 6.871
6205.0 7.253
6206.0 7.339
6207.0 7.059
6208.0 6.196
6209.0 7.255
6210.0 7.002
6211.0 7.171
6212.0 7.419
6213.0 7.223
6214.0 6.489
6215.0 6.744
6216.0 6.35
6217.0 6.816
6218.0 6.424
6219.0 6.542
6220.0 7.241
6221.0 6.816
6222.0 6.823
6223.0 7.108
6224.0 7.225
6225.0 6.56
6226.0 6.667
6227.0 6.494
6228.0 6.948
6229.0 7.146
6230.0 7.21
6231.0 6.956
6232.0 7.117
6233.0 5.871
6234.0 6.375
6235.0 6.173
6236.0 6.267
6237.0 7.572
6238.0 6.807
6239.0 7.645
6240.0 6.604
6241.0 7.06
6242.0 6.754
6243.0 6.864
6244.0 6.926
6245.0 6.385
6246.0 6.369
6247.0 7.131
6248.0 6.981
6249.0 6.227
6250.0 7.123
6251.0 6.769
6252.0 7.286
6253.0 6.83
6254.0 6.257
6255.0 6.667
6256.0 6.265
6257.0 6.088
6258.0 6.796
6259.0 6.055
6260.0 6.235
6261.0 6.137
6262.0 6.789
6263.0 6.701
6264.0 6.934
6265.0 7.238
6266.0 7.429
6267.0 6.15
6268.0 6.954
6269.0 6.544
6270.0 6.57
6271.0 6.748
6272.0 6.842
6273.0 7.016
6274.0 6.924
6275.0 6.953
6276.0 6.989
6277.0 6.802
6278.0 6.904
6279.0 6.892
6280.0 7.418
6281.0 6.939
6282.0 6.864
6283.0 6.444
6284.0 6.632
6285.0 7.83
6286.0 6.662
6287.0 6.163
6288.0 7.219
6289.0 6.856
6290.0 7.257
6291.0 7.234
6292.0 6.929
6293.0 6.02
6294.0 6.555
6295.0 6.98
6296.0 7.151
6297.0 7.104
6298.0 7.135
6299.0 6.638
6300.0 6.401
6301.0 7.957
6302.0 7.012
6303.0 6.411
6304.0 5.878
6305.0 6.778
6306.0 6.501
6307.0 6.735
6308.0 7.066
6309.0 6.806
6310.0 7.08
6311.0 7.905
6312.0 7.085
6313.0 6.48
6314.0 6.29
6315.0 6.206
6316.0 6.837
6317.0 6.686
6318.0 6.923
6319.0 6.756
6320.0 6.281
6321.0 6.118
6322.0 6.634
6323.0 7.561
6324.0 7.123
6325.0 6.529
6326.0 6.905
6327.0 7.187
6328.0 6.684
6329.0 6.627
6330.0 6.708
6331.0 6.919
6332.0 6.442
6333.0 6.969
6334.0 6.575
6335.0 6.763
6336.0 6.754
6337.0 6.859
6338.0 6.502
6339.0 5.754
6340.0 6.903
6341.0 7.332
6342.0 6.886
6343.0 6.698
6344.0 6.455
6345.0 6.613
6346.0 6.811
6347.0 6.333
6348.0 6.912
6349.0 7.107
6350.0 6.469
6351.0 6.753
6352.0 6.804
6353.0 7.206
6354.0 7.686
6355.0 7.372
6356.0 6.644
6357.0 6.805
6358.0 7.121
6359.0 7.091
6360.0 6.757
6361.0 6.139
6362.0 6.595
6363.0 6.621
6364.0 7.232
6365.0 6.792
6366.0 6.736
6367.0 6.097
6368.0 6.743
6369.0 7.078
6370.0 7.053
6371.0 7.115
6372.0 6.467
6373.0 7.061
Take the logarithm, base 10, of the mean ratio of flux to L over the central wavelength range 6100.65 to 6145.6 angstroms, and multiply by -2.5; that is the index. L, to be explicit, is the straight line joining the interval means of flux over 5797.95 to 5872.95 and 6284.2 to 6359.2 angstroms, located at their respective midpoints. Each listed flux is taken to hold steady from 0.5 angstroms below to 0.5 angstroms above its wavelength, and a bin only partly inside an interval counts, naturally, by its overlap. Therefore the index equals 0.03 mag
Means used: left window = 7.15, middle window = 6.79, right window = 6.82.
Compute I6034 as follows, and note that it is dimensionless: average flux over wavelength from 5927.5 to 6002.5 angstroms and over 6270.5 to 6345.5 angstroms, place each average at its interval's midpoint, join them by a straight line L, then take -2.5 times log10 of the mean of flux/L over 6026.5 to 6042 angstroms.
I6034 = 0.04 mag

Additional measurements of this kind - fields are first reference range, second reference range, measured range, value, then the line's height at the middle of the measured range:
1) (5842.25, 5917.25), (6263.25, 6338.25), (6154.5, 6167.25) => 0.051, 6.82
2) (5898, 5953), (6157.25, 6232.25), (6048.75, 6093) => -0.014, 6.88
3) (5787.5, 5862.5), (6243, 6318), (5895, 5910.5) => 0.135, 7.11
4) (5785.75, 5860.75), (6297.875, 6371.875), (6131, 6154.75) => 0.013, 6.93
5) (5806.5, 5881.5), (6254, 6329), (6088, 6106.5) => 0.028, 6.92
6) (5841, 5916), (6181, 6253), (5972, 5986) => -0.029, 6.83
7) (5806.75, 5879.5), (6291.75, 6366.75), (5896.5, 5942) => 0.029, 7.04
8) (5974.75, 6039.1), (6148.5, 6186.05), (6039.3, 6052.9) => -0.046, 6.88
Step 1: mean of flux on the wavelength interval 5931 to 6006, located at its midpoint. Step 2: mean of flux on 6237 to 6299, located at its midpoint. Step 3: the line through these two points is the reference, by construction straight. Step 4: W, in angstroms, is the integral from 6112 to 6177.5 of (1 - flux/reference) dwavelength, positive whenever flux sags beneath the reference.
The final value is 2.1 angstroms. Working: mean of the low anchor 7.09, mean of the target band 6.71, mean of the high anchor 6.81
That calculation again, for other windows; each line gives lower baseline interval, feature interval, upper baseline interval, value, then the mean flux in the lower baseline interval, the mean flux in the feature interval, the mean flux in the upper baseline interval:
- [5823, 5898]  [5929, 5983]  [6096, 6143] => -2.0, 6.88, 7.09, 6.76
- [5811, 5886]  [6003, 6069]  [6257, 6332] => 0.3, 7.08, 6.93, 6.8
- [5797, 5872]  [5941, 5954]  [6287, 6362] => 0.0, 7.16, 7.09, 6.8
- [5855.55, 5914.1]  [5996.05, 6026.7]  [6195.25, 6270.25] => -1.7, 6.64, 7.06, 6.8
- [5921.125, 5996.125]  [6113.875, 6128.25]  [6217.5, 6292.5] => 0.3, 7.08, 6.79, 6.79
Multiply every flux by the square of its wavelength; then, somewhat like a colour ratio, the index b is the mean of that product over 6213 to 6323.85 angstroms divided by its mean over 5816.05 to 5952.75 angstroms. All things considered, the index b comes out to 1.1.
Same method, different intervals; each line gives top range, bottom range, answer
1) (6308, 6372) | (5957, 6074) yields 1.08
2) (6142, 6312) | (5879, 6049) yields 1.07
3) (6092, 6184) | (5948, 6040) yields 1.01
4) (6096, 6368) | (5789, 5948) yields 1.10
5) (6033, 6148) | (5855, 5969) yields 1.07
